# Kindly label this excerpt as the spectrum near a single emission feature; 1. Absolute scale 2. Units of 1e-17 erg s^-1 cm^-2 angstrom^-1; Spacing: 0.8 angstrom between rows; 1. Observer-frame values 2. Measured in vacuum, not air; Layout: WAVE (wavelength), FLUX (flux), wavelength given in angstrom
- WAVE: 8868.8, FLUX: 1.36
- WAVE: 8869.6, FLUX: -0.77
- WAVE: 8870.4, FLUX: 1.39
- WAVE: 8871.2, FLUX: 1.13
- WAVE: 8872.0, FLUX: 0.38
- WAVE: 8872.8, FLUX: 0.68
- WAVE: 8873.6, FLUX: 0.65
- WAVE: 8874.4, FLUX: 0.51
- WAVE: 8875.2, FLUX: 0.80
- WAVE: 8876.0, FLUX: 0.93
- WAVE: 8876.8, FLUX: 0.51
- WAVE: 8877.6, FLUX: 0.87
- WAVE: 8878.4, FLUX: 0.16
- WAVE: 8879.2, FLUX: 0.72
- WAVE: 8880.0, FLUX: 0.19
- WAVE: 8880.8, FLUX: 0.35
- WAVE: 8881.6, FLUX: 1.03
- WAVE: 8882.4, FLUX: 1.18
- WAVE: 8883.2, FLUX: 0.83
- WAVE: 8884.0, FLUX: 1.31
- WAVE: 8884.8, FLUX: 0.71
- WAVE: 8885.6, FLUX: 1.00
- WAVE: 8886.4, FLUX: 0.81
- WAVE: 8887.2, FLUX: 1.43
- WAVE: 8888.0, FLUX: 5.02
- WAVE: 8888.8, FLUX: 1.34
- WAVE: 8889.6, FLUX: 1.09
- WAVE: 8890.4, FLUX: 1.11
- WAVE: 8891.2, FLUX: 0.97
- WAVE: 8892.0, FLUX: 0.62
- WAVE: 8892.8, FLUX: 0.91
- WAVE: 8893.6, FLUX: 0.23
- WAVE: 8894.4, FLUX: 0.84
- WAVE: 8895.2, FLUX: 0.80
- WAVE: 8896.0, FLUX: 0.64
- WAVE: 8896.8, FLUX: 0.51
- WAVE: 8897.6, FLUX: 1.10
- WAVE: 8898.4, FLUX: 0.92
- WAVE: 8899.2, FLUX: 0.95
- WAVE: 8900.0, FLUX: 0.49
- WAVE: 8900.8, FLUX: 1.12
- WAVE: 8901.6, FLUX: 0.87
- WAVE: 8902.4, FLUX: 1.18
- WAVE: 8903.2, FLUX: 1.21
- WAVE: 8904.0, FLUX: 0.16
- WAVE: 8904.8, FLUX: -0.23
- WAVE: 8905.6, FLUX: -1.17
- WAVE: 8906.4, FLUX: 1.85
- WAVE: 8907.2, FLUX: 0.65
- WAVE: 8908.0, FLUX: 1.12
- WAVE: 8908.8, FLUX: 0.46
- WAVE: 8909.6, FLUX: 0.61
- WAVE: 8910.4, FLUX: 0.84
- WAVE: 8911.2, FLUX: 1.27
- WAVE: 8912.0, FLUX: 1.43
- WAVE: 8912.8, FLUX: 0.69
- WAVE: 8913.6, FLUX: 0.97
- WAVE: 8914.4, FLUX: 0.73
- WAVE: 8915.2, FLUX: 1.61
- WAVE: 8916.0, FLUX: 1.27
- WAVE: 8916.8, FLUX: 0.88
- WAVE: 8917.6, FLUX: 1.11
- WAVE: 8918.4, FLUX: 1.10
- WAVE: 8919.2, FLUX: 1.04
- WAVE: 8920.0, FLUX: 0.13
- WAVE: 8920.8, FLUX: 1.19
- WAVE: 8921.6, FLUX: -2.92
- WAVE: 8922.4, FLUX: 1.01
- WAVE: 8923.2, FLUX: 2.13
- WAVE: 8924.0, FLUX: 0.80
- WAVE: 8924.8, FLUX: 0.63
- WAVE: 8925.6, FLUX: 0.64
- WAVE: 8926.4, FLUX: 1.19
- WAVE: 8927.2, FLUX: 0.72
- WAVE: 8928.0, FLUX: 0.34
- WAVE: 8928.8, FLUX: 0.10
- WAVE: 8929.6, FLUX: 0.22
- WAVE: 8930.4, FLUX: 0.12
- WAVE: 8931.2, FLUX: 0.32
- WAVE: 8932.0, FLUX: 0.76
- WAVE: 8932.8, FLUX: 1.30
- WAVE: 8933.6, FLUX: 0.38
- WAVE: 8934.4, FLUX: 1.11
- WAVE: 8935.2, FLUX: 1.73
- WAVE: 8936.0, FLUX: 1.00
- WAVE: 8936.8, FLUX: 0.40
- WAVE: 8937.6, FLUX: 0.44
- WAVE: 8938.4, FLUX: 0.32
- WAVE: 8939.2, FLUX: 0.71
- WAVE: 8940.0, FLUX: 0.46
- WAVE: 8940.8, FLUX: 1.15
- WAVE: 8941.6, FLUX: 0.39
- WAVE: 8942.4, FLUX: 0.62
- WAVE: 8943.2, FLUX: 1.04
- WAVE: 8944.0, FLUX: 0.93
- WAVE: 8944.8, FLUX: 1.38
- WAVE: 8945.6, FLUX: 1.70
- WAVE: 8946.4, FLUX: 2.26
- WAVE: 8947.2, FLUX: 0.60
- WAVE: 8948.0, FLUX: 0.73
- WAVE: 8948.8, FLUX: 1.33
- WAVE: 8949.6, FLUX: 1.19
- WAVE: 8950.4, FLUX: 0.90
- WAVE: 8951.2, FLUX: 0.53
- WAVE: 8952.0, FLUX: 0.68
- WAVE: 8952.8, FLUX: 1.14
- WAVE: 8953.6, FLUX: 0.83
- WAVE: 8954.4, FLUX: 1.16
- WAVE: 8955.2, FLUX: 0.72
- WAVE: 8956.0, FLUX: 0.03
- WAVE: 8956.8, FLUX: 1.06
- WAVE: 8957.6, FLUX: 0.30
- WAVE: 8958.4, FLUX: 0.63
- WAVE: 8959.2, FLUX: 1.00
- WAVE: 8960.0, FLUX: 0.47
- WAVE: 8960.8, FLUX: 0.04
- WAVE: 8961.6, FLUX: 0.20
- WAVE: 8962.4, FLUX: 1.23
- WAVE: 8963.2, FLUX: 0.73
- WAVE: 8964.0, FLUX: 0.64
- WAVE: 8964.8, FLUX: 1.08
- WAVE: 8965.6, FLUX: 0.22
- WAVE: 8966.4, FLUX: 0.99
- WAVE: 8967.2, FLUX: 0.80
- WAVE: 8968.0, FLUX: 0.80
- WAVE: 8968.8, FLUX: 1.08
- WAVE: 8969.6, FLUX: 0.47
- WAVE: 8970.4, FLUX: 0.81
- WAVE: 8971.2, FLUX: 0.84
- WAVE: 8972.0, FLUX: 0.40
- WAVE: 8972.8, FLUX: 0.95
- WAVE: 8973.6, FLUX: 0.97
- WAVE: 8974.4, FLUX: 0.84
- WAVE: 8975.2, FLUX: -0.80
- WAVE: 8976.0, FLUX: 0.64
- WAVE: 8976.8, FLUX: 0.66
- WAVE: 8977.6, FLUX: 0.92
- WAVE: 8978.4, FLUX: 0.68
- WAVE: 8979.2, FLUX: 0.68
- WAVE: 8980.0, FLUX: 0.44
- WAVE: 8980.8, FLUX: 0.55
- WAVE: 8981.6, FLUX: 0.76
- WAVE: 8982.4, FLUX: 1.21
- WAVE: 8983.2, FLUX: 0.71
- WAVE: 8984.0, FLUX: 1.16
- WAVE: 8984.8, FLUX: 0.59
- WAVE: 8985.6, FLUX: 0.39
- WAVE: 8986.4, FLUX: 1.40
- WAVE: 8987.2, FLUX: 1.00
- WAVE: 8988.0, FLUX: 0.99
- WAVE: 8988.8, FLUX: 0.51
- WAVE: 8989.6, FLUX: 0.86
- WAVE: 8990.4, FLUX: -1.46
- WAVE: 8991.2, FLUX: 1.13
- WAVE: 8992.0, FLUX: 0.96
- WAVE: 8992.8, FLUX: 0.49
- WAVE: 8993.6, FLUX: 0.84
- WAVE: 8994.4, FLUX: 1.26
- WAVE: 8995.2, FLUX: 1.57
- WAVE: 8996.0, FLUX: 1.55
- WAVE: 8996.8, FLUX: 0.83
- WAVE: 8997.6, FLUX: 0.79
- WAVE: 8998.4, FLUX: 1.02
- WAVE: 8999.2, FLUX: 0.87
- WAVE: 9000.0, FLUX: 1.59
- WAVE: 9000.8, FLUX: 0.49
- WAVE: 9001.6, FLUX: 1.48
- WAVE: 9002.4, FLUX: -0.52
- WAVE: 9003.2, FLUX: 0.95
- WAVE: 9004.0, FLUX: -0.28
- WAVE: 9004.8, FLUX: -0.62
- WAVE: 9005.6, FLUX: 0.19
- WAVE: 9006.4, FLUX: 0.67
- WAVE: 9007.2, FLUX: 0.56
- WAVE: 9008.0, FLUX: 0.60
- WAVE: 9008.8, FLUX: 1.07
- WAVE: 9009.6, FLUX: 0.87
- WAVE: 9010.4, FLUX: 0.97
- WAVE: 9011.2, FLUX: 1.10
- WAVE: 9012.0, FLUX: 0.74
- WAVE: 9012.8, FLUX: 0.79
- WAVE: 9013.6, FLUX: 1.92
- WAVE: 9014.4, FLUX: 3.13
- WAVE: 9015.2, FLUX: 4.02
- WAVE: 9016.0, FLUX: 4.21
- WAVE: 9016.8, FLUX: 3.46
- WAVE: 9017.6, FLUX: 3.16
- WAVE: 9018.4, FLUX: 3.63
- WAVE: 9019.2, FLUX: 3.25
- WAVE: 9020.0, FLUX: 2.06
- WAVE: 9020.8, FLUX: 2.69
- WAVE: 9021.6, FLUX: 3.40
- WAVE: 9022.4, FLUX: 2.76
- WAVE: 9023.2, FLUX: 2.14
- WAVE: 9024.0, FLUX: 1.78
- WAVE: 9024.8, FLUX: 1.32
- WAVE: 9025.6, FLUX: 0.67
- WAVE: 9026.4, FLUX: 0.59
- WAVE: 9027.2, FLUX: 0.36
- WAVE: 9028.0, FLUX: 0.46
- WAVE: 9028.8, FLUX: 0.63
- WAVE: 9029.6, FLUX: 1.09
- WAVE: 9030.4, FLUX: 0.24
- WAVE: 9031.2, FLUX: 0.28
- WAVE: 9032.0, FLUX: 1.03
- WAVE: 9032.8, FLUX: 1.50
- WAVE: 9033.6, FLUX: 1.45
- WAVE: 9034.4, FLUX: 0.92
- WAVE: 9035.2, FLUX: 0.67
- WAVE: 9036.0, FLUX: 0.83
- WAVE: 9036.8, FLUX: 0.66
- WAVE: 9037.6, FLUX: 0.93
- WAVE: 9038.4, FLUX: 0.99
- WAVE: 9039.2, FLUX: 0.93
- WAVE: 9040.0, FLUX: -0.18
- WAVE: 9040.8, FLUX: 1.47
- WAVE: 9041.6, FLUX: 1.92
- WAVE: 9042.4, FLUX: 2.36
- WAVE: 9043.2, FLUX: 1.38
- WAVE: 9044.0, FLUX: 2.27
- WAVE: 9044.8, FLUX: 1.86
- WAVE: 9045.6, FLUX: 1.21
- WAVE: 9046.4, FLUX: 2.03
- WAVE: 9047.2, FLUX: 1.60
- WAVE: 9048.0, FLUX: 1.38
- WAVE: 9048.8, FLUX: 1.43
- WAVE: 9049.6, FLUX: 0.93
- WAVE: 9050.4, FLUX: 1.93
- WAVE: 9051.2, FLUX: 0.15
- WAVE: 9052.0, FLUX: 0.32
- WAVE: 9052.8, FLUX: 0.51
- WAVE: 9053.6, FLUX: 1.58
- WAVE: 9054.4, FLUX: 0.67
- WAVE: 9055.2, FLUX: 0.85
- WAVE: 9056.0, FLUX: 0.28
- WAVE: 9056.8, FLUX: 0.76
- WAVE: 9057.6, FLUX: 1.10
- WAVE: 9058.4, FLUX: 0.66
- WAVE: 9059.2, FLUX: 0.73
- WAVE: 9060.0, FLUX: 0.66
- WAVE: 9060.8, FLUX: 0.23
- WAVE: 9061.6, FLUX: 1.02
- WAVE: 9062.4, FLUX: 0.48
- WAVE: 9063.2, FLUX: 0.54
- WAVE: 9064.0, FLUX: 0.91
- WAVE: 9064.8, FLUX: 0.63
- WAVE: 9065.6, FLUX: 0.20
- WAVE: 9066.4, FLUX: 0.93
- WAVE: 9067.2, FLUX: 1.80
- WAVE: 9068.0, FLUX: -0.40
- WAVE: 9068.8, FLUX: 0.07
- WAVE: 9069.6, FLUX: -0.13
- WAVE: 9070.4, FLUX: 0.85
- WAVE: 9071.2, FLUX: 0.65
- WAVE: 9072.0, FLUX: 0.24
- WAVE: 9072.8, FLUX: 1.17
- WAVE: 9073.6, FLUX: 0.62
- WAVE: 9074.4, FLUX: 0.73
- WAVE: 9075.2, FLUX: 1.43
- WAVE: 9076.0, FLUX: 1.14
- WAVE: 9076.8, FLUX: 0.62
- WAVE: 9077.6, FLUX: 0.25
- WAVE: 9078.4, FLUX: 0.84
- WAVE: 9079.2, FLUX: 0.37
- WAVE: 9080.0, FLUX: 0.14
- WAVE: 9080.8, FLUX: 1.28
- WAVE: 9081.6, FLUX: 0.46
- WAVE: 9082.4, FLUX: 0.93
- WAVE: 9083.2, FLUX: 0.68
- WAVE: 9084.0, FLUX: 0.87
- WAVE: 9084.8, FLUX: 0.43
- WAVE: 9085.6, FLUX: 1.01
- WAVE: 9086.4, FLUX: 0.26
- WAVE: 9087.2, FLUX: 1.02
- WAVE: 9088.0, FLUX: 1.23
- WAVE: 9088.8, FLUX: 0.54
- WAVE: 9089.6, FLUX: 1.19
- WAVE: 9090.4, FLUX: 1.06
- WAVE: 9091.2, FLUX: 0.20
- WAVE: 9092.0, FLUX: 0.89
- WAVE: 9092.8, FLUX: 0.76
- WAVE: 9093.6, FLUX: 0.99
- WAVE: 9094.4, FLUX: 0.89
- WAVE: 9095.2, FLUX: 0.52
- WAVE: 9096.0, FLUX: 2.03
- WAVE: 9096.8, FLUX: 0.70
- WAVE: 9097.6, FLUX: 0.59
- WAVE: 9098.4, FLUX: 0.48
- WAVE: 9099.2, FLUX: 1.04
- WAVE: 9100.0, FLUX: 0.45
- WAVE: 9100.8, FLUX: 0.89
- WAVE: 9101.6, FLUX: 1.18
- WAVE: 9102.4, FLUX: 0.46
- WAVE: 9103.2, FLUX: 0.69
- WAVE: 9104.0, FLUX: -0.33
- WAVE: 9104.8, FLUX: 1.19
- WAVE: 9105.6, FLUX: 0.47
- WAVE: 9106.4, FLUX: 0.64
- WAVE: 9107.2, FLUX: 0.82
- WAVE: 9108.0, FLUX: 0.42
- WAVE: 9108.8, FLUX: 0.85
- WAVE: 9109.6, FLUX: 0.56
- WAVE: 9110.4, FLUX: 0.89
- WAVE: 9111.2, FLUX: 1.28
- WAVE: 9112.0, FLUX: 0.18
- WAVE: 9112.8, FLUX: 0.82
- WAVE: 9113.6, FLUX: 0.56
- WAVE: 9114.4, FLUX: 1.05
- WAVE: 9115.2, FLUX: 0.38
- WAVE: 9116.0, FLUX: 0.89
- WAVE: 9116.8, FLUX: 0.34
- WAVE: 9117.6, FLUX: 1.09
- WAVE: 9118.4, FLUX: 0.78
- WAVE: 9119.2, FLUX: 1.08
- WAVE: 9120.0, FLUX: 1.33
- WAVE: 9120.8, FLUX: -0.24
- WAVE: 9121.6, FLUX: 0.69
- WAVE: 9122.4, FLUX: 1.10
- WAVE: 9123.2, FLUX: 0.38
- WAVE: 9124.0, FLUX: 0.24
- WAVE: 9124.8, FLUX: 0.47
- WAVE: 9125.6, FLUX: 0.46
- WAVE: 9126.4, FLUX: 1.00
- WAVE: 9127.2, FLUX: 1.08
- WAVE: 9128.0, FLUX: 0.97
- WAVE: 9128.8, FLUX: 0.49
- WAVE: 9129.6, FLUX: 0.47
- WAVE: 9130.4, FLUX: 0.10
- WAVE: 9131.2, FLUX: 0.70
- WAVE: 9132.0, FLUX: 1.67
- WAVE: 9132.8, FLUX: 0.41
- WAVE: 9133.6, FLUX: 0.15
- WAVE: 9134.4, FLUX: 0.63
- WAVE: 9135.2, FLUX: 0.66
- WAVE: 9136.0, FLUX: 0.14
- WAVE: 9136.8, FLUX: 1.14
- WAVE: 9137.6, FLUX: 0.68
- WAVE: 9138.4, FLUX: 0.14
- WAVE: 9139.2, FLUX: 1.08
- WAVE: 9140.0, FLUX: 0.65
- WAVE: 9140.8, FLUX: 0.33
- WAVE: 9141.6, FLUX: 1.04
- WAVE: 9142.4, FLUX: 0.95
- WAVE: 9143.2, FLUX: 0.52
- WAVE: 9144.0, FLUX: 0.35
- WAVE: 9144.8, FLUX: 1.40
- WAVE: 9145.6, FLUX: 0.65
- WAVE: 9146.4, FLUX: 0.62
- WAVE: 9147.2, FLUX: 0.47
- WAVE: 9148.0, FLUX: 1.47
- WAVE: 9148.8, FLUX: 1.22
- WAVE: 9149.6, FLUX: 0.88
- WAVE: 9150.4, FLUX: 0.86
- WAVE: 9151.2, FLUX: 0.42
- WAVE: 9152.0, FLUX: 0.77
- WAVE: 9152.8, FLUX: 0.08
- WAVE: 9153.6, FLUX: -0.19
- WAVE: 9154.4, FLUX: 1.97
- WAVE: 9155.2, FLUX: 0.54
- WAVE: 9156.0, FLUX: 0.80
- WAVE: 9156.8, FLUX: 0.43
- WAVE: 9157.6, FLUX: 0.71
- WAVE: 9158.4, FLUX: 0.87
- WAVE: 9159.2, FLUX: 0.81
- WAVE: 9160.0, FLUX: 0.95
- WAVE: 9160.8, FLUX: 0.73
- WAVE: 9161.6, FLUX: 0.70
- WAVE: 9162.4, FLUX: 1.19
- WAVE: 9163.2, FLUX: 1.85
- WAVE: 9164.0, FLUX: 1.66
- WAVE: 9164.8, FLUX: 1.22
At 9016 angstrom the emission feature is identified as H-alpha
